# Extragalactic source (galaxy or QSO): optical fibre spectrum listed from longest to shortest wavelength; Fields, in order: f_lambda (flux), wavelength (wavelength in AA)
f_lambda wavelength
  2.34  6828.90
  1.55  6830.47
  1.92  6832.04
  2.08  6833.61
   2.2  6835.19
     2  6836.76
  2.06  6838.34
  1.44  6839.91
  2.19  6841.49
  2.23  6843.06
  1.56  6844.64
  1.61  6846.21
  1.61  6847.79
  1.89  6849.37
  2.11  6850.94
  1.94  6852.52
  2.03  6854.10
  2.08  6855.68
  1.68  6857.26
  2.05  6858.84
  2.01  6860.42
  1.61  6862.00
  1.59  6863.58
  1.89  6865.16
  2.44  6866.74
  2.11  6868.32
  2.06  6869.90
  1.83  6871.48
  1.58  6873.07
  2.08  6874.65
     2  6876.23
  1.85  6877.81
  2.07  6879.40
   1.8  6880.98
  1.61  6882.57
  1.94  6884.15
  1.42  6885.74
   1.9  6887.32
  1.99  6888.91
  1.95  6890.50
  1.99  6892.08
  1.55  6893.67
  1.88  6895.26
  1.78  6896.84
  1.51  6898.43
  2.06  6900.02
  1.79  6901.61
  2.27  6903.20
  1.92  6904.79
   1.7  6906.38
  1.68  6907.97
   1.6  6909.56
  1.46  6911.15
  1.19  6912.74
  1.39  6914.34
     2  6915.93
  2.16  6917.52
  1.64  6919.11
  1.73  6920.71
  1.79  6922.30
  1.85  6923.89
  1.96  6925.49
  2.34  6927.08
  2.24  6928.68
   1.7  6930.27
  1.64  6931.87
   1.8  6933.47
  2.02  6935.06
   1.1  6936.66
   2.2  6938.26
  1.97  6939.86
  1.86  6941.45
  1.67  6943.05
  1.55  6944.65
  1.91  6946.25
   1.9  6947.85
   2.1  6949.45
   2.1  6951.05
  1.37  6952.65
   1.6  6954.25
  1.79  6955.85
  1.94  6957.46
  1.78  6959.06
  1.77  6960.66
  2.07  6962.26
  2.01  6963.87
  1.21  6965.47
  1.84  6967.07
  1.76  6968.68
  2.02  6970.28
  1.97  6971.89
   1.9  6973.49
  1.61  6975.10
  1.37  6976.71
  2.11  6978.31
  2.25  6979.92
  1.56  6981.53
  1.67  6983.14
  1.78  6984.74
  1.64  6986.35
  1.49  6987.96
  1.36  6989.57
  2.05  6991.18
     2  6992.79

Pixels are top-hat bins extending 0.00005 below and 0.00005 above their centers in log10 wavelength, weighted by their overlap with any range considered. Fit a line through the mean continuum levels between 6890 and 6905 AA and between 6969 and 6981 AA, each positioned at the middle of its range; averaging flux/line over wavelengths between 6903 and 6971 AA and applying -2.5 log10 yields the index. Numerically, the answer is 0.042 mag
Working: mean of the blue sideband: 1.87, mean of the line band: 1.8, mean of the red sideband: 1.88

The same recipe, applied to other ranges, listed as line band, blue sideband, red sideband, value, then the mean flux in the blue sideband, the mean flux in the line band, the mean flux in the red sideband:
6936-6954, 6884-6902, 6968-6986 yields 0.012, 1.81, 1.79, 1.81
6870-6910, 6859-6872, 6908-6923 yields -0.017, 1.95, 1.84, 1.66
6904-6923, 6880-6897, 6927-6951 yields 0.089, 1.81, 1.69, 1.86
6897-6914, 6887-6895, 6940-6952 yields 0.098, 1.87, 1.71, 1.87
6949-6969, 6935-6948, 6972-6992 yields -0.017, 1.78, 1.79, 1.74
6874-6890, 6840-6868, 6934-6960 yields 0.005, 1.9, 1.87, 1.8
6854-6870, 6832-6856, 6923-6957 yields -0.021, 1.93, 1.95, 1.84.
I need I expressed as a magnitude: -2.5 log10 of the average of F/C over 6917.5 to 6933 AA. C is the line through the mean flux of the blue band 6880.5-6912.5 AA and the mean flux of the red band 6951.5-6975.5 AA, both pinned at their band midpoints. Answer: -0.06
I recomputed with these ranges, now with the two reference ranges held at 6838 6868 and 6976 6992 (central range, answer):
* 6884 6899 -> 0.04 mag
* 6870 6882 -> -0.01 mag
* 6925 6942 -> -0.06 mag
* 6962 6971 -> -0.03 mag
